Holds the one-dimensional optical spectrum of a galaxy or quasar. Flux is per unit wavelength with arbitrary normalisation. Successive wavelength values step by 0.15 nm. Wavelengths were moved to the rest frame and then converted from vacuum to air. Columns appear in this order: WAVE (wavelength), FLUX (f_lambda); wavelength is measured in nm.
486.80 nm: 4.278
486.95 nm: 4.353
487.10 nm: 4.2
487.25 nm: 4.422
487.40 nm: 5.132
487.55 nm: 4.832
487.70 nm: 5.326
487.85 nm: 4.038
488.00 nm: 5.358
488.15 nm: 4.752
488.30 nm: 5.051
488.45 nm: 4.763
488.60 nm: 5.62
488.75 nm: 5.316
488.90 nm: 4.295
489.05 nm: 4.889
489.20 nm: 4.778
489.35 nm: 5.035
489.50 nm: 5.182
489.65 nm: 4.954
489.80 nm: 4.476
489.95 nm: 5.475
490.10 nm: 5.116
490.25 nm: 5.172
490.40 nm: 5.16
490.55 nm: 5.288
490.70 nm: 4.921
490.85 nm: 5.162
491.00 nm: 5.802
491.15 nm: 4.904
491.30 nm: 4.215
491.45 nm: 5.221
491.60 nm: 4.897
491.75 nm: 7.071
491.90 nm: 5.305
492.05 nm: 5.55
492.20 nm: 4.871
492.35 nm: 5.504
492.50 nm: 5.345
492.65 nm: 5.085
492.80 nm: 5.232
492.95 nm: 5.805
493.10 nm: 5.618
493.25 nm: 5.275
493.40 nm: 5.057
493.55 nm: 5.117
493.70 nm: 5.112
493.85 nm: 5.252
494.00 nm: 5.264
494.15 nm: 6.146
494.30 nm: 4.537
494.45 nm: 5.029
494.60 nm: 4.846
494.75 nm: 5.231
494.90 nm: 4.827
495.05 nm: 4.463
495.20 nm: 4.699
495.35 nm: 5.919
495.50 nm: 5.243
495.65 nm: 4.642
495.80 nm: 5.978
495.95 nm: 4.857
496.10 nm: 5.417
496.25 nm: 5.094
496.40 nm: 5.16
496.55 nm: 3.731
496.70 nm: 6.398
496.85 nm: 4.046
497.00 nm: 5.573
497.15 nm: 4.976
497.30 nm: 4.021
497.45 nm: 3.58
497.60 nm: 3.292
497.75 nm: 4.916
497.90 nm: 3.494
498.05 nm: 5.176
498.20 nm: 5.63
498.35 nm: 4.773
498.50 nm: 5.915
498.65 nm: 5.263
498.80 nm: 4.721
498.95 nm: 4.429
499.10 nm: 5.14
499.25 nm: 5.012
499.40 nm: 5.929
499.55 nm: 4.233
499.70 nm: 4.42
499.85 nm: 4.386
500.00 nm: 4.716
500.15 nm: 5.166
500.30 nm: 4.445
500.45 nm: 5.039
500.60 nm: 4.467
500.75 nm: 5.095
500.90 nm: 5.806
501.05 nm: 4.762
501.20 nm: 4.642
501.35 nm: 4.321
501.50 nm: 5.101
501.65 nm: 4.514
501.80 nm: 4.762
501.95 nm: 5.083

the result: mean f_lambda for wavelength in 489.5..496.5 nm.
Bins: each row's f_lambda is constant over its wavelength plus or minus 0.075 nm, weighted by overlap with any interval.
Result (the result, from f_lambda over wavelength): 5.2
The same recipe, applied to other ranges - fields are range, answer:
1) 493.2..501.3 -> 4.93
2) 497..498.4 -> 4.48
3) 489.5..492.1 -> 5.21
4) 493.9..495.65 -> 5.09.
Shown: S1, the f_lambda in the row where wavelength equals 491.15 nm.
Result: 4.904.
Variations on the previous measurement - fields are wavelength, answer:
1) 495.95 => 4.857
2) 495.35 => 5.919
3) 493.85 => 5.252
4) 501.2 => 4.642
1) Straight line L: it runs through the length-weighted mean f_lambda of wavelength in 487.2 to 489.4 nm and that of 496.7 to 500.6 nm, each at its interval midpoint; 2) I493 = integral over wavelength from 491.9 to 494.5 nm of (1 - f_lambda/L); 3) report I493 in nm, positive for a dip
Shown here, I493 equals -0.24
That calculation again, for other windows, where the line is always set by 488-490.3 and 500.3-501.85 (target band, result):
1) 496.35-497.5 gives 0.045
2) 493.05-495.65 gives -0.110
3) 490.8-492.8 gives -0.136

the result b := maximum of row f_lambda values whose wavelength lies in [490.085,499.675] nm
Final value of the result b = 7.071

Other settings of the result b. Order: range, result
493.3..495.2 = 6.146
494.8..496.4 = 5.978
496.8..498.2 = 5.63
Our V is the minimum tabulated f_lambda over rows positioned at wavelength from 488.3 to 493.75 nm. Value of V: 4.215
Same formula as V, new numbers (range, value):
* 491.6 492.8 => 4.871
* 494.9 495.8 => 4.463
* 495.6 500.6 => 3.292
